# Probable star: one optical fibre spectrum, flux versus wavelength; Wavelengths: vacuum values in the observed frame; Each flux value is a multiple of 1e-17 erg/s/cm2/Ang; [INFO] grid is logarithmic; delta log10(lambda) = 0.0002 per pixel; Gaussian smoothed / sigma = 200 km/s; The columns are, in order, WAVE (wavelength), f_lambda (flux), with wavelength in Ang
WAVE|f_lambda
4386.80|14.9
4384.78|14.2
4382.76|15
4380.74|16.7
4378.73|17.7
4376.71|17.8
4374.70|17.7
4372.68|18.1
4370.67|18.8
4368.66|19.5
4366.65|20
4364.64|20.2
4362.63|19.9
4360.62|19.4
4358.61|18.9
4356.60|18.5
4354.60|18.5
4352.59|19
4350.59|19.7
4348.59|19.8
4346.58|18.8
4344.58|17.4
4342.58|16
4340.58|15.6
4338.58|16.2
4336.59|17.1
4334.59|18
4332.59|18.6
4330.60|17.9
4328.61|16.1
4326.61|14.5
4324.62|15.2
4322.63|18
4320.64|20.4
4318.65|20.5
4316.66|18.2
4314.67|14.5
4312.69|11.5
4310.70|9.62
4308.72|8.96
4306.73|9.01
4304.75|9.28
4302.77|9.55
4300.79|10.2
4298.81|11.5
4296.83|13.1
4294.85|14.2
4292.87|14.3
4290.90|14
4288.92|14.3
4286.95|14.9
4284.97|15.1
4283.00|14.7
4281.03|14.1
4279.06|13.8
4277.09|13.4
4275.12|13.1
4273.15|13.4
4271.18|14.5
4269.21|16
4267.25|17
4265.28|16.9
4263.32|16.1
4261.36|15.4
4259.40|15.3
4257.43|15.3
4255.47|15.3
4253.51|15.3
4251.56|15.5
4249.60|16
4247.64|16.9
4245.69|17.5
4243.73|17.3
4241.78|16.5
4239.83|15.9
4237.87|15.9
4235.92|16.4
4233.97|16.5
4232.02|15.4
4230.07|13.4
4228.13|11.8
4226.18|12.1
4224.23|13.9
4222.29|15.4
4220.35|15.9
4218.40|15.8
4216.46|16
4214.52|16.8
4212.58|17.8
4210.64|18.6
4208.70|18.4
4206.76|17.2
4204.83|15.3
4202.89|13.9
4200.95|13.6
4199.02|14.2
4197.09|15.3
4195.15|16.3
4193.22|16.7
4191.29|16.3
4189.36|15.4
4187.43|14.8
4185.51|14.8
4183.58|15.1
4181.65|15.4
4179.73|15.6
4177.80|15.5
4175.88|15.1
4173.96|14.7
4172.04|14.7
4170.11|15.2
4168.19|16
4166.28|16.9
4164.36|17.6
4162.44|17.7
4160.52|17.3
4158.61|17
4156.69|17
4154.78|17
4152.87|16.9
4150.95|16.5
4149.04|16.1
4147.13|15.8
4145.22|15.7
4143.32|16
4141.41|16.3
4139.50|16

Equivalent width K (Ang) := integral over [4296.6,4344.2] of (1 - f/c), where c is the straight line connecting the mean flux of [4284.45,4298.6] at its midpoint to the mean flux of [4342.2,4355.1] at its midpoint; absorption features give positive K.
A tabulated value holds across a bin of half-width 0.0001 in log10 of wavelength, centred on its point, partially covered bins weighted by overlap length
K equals 5.3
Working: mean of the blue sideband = 14.1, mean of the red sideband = 18.6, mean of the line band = 14.6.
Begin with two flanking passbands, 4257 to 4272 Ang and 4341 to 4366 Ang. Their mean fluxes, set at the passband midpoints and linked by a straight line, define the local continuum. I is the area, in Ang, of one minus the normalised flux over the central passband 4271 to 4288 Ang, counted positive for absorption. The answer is 2.3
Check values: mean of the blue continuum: 15.8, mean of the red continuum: 18.8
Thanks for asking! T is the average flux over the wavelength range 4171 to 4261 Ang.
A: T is 15.6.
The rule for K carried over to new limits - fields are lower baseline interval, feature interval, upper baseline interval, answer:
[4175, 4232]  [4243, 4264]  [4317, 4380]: 0.5 Ang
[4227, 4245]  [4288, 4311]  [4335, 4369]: 7.4 Ang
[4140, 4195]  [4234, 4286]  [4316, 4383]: 4.8 Ang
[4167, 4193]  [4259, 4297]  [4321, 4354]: 4.4 Ang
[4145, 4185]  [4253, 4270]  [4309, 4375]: 1.1 Ang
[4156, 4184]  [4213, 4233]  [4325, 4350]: 2.0 Ang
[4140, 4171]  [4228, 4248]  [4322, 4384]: 1.4 Ang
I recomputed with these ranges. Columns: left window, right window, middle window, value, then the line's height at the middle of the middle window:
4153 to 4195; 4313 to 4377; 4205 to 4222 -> -0.4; 16.5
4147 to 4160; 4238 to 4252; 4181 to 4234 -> 3.7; 16.6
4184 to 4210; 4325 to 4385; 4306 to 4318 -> 3.5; 17.3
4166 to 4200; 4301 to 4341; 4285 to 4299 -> 0.9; 15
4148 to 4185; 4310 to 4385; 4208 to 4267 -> 3.0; 16.7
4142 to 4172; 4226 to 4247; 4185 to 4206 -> 1.1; 16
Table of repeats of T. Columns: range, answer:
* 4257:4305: 14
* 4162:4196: 15.7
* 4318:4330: 17.4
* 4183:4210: 15.6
